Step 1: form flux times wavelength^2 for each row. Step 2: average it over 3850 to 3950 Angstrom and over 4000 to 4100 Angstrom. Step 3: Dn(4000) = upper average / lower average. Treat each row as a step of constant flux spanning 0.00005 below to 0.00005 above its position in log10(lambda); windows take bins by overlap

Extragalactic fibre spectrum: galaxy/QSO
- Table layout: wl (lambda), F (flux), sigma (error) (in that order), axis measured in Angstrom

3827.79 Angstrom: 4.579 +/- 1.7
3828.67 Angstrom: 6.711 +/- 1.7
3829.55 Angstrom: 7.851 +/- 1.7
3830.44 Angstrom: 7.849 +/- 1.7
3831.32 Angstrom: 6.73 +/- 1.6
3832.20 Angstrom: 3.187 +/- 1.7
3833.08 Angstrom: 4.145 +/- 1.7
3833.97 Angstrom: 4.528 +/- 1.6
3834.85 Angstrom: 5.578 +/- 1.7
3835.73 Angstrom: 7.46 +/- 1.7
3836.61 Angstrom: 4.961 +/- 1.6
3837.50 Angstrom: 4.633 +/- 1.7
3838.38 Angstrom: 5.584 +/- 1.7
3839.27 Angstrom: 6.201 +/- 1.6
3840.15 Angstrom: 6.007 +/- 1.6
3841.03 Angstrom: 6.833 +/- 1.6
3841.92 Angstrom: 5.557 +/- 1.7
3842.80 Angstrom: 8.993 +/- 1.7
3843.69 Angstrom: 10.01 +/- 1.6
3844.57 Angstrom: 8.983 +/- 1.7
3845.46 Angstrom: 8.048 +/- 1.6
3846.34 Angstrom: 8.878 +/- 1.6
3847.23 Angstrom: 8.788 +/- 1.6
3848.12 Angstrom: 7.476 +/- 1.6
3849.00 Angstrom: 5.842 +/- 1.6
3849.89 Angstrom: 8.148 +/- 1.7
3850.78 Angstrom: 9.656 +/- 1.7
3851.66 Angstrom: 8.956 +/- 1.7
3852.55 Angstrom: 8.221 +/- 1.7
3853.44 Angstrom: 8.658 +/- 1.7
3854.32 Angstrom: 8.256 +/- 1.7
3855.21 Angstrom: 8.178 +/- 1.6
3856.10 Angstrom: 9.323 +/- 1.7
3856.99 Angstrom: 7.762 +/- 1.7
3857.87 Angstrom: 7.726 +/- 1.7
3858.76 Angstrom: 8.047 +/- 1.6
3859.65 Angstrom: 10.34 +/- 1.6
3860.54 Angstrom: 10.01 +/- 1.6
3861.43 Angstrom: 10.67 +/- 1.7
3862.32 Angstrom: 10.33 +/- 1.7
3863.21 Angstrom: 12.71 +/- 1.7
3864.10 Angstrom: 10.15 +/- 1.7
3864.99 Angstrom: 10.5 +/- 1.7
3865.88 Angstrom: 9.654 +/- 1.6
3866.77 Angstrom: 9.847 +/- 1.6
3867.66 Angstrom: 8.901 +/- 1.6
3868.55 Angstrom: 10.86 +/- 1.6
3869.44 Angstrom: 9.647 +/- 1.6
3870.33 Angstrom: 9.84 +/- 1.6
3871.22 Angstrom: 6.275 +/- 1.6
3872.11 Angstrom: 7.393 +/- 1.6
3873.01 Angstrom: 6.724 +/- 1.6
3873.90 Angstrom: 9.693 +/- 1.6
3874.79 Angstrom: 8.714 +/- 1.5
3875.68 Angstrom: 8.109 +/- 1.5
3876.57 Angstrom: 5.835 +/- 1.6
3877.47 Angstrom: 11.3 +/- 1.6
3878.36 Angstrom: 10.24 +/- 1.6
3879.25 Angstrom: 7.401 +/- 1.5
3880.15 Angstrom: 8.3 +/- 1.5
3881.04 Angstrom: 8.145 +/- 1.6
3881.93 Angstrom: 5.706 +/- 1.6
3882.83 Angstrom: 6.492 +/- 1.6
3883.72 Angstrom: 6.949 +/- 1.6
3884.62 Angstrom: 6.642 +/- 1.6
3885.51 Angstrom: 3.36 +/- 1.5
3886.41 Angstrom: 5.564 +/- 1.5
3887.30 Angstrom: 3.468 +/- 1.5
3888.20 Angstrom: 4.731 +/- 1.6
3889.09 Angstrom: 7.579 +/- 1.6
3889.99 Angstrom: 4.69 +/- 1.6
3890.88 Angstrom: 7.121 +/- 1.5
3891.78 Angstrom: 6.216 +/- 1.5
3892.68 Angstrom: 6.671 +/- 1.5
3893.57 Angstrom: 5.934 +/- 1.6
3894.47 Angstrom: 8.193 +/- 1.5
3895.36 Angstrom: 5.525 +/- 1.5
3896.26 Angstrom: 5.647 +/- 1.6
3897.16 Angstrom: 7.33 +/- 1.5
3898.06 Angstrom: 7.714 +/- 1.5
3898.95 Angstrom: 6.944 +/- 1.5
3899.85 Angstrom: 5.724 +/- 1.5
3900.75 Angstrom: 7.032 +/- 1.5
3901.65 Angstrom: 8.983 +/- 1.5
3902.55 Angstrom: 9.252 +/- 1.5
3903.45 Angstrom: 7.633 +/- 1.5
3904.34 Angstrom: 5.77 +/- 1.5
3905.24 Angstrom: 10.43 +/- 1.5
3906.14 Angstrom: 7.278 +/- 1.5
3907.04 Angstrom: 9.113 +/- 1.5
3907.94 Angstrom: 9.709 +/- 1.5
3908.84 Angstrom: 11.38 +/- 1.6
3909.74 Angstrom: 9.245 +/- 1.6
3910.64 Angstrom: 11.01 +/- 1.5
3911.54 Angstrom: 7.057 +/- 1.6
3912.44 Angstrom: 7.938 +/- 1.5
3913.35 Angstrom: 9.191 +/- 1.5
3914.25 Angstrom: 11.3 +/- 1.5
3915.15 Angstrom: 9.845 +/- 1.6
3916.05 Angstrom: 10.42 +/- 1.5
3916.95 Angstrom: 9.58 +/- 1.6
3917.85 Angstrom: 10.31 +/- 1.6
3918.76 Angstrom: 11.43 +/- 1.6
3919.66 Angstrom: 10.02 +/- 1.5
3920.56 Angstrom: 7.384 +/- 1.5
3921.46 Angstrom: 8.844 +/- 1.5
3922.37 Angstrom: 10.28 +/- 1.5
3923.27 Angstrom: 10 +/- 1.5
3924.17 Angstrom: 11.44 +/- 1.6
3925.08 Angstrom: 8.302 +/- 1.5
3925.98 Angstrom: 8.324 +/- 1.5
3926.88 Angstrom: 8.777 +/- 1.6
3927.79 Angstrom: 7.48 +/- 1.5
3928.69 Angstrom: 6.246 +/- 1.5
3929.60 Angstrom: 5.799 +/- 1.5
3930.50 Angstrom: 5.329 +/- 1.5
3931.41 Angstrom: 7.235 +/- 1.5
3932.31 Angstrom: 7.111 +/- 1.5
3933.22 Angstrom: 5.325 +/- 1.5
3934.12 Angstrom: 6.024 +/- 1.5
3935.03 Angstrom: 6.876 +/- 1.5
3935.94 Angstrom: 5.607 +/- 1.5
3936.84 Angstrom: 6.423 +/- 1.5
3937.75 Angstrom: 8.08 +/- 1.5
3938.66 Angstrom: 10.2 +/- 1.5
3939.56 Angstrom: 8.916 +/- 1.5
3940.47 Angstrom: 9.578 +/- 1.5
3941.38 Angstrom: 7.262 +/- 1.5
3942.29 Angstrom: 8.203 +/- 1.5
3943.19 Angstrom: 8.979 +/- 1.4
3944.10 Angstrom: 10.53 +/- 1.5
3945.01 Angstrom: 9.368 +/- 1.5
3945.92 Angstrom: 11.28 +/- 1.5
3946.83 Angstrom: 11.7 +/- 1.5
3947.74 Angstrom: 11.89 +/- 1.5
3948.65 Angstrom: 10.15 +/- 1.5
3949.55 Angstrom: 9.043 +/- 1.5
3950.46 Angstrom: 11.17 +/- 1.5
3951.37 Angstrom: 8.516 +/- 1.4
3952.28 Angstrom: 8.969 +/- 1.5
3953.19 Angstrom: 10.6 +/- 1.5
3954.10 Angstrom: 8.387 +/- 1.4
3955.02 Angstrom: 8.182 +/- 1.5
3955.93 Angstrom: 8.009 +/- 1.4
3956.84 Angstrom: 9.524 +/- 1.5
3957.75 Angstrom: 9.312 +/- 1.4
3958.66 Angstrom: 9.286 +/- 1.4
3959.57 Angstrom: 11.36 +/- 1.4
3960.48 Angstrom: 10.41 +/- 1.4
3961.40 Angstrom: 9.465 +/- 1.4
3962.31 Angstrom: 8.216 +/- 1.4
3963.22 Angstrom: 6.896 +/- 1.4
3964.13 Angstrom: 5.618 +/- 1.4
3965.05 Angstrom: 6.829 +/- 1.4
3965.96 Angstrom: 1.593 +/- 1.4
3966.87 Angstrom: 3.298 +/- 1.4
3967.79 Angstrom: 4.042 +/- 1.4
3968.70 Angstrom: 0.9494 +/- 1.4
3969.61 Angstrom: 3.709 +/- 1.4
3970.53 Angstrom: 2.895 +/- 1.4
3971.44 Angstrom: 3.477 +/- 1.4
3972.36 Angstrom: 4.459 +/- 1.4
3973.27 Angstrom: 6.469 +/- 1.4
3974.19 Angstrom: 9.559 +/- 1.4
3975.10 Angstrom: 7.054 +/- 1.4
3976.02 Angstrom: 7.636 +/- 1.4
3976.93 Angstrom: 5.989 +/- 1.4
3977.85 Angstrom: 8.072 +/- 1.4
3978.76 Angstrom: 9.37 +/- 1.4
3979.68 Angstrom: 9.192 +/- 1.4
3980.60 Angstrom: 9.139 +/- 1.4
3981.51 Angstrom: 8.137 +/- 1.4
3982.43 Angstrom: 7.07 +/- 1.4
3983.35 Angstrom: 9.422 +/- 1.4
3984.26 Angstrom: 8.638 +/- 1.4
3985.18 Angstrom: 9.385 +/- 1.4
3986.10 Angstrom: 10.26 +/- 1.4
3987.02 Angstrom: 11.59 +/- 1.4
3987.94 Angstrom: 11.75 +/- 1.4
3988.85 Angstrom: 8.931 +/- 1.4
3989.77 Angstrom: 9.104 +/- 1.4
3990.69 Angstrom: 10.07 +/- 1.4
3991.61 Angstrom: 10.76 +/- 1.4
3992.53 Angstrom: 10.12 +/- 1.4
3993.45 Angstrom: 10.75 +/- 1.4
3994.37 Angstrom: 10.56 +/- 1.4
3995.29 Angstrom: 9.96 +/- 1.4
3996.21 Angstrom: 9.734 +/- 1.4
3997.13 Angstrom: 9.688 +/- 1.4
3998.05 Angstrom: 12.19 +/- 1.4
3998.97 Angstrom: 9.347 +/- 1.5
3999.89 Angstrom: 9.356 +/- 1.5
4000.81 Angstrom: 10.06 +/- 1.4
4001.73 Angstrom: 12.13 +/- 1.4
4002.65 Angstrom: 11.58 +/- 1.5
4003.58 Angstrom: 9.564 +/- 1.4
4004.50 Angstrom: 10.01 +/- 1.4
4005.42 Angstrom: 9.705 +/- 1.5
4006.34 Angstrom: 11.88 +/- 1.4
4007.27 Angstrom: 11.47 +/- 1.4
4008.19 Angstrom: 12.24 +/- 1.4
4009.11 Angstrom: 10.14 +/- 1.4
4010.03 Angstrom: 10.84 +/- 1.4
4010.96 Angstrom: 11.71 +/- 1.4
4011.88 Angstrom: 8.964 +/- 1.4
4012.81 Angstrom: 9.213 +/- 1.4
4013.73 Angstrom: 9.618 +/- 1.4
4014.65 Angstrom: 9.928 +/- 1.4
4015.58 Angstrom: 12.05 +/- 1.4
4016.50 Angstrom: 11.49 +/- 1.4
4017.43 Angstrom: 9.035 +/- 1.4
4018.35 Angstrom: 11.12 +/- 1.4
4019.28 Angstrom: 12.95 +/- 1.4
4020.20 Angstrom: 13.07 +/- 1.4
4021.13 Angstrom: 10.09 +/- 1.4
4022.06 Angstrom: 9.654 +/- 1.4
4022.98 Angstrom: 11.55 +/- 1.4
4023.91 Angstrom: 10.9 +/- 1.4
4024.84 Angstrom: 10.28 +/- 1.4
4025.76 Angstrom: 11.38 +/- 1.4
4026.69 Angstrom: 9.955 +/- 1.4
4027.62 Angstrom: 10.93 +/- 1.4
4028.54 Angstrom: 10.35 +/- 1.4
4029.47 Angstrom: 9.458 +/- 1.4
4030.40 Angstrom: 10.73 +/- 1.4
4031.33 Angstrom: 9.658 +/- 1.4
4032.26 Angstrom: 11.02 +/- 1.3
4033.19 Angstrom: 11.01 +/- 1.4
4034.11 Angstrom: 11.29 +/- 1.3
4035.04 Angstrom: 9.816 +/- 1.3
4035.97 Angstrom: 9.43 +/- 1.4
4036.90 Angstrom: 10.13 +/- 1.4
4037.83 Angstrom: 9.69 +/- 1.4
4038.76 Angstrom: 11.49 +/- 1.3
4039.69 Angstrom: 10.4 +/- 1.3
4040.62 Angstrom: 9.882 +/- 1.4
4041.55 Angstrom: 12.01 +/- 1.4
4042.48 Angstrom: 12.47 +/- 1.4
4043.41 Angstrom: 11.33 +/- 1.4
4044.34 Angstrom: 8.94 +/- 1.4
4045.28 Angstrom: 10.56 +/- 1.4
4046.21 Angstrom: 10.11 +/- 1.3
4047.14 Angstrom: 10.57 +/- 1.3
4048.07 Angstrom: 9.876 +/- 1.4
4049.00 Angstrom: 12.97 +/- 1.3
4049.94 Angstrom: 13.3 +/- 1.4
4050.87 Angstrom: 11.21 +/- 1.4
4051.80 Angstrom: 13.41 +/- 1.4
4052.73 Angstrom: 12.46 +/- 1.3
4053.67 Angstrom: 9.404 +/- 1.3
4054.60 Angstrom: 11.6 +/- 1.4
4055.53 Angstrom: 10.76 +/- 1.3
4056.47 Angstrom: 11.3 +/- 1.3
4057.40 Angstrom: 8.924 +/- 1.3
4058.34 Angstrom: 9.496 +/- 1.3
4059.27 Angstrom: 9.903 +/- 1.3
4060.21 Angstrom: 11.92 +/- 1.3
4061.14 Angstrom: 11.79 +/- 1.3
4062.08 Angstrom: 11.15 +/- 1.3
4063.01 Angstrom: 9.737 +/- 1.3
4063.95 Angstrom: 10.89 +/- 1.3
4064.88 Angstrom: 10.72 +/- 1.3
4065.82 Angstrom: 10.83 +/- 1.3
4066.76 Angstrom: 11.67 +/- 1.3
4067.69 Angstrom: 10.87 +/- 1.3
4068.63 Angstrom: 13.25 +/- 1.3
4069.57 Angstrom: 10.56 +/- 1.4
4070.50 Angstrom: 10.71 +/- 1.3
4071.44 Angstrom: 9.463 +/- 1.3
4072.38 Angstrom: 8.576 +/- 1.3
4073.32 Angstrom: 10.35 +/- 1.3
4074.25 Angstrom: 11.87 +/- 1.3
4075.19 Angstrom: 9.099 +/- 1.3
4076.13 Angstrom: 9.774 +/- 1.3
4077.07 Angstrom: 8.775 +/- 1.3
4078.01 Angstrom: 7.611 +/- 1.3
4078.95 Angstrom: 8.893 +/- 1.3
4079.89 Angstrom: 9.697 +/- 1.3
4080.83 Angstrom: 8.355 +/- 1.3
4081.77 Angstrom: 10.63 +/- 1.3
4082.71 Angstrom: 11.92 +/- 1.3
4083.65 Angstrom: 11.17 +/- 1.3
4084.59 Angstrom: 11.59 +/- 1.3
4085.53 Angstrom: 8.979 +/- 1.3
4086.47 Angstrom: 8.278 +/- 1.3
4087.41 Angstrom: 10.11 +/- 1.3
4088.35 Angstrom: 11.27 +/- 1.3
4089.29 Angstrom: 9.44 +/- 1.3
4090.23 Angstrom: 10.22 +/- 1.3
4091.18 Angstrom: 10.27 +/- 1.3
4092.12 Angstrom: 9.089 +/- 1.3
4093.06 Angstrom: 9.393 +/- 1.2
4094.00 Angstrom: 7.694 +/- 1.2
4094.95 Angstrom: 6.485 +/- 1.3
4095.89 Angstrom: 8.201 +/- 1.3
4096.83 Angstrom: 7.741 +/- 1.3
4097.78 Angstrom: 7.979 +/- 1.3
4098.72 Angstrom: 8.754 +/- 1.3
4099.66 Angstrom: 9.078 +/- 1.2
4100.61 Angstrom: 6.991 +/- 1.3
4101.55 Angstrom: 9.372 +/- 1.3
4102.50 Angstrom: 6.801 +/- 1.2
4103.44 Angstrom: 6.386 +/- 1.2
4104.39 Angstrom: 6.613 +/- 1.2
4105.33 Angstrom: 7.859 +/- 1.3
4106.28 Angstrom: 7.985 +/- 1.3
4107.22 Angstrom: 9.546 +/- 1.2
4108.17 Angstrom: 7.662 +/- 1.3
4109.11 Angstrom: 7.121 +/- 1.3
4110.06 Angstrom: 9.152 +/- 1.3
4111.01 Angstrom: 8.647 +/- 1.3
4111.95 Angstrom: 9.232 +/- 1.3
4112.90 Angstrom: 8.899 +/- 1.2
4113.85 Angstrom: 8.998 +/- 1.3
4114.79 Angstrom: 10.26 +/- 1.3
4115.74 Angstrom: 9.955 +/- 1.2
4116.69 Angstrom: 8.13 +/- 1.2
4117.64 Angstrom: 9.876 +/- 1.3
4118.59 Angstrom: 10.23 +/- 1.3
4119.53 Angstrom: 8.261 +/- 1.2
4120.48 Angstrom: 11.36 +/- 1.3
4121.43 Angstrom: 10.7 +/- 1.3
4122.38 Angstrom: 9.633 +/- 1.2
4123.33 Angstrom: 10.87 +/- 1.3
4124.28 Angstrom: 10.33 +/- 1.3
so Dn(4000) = 1.34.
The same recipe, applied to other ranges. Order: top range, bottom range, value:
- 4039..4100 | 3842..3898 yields 1.41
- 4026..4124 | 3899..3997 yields 1.25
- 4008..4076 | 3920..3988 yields 1.40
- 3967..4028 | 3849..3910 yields 1.24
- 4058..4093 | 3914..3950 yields 1.25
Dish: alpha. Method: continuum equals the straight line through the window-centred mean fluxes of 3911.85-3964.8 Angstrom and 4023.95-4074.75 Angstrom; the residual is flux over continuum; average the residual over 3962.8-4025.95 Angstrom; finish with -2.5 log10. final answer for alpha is 0.09 mag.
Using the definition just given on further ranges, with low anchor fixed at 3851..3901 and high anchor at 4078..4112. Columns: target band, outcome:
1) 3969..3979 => 0.34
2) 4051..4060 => -0.24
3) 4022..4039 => -0.22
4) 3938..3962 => -0.17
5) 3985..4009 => -0.24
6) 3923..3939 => 0.10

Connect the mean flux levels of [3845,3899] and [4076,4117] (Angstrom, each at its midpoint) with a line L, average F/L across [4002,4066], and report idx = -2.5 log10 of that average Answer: -0.24 mag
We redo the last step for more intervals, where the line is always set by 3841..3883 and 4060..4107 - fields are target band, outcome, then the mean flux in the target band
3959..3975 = 0.47 mag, 5.89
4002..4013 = -0.16 mag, 10.7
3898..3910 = 0.07 mag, 8.31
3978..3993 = -0.04 mag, 9.53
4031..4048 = -0.13 mag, 10.5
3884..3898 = 0.42 mag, 5.97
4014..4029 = -0.17 mag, 10.9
